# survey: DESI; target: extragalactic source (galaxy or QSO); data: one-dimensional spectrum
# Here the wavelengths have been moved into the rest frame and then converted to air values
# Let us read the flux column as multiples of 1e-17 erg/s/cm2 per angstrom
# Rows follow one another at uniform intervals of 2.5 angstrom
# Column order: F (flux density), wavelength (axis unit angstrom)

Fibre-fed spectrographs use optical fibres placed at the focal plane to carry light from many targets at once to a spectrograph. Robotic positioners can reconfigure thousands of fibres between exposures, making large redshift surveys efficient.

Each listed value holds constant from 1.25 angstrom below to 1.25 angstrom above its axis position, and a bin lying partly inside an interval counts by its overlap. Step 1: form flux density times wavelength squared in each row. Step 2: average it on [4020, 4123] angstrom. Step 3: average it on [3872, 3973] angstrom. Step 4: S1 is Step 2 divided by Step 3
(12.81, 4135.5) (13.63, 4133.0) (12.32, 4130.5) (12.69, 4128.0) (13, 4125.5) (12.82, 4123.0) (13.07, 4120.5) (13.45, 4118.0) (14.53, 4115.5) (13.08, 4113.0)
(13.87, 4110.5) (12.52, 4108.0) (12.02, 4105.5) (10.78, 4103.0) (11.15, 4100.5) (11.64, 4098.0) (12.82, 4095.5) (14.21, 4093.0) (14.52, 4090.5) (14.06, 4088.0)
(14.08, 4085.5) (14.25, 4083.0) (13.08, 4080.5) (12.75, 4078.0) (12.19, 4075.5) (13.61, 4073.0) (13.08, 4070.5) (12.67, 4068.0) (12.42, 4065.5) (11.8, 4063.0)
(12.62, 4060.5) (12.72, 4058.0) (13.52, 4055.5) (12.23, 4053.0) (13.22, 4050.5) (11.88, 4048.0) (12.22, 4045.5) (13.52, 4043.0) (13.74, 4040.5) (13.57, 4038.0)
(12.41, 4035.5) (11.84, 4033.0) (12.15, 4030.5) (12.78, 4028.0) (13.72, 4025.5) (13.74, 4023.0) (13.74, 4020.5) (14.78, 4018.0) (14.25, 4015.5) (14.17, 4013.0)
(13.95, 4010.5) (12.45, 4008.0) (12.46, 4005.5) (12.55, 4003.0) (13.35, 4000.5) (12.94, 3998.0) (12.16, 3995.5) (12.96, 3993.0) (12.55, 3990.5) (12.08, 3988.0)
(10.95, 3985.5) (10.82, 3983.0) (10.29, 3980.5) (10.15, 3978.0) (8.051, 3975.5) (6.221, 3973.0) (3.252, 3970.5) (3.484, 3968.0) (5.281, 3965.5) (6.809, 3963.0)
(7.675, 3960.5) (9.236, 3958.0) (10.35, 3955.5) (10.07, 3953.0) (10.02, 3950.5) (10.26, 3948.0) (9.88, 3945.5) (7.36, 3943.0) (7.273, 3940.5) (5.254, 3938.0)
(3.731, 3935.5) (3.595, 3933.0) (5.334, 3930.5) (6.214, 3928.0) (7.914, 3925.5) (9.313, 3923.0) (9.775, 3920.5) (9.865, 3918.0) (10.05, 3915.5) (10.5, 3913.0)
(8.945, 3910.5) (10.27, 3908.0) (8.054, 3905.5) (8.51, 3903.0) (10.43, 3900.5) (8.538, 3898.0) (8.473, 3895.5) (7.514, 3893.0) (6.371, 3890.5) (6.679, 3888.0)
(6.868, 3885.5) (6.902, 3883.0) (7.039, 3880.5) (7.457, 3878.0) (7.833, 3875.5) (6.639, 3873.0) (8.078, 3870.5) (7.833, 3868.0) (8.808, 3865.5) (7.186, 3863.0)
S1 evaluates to 1.81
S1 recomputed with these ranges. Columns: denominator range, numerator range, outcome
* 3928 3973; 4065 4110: 1.99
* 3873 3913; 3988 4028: 1.75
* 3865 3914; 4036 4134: 1.77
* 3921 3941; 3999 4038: 2.24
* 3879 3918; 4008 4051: 1.69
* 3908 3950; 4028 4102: 1.74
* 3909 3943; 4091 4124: 1.86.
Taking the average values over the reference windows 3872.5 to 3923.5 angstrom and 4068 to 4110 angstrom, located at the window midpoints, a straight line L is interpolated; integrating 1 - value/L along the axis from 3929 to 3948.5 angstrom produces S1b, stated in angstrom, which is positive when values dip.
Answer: 6.14 angstrom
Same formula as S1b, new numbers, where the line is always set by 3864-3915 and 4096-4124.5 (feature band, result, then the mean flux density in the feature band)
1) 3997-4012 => -3.6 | 13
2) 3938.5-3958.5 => 0.4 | 9.16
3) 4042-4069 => -2.6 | 12.6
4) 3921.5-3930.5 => 1.3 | 7.52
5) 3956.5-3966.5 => 2.3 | 7.38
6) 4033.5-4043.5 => -1.8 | 13.2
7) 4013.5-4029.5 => -4.5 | 13.8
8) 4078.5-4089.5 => -1.6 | 13.8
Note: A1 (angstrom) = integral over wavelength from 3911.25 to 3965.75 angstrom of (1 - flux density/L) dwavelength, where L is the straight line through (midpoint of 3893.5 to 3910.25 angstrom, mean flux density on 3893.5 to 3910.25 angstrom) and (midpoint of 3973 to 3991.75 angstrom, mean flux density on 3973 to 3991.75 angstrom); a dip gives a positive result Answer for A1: 8.85 angstrom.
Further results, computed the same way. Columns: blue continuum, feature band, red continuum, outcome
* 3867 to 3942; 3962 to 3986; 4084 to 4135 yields 5.34 angstrom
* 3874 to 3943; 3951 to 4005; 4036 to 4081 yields 2.81 angstrom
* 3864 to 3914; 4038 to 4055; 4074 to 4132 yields -1.74 angstrom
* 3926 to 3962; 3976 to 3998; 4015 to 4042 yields -1.95 angstrom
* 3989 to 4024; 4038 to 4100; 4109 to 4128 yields 1.36 angstrom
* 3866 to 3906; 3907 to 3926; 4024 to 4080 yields -2.20 angstrom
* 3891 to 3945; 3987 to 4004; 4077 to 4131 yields -4.37 angstrom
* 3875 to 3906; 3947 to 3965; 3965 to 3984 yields -4.14 angstrom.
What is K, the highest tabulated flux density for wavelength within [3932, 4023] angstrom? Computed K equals 14.78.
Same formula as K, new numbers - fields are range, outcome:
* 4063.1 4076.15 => 13.61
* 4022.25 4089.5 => 14.25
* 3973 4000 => 12.96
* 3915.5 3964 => 10.35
